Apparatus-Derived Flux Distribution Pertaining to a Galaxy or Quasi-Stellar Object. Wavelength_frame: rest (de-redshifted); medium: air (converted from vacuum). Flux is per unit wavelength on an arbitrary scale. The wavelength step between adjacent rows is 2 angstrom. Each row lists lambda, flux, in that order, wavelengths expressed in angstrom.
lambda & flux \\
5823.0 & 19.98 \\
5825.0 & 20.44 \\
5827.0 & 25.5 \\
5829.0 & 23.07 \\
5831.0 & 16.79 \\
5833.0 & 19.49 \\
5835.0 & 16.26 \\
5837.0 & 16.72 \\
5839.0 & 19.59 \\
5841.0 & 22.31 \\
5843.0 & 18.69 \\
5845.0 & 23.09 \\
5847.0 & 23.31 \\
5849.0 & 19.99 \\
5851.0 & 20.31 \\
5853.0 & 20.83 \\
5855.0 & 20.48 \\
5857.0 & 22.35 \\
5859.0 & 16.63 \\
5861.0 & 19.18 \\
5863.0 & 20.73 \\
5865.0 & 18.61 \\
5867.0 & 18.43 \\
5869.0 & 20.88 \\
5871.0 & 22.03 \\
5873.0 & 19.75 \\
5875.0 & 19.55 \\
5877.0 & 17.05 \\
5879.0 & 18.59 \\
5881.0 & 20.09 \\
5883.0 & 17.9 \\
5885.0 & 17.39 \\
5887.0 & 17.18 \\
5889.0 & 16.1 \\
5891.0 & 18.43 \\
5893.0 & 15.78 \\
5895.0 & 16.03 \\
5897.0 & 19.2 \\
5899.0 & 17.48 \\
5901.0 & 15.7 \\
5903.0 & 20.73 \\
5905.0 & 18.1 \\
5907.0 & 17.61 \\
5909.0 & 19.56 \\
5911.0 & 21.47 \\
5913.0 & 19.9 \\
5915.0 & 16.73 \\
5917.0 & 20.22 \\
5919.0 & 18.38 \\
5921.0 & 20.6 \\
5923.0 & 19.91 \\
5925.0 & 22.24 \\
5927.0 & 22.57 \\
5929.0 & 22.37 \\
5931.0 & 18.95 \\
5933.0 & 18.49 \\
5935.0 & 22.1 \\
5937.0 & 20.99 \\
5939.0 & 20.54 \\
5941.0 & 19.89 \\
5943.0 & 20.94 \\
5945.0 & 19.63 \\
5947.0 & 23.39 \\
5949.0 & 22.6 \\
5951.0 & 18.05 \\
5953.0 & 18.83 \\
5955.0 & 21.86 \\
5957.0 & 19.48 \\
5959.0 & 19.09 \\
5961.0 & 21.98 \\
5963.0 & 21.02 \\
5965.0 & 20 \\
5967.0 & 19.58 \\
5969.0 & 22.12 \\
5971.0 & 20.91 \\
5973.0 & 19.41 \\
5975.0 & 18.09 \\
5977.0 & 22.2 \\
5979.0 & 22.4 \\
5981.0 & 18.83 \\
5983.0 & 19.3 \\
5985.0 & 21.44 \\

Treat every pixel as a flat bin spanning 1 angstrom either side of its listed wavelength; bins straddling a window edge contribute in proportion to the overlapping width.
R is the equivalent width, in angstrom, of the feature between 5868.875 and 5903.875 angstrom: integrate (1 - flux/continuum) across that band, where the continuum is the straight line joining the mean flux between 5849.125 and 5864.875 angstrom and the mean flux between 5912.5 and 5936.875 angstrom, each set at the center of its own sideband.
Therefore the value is 3.21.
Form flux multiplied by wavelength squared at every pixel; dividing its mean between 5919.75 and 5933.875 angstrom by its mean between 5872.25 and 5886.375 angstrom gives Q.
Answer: 1.1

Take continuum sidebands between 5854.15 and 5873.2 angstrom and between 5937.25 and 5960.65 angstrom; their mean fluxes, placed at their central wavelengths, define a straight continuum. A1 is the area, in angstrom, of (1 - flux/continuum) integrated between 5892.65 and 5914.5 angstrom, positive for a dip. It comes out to 2.0 angstrom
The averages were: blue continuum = 19.9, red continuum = 20.5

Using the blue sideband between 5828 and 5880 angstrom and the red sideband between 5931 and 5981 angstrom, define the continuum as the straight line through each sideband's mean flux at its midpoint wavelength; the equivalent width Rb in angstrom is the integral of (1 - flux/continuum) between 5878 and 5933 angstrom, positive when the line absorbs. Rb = 3.6 angstrom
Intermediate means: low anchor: 19.8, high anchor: 20.5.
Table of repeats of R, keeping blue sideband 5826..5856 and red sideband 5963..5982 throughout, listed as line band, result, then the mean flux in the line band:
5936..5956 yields -0.2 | 20.7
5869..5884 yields 0.8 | 19.4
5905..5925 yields 1.0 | 19.5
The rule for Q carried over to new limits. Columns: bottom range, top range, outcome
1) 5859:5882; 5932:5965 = 1.09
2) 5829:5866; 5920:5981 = 1.08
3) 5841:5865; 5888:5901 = 0.84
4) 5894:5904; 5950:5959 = 1.11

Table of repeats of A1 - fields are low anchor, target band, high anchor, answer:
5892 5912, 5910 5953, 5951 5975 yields -2.9 angstrom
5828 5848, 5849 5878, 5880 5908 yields -1.3 angstrom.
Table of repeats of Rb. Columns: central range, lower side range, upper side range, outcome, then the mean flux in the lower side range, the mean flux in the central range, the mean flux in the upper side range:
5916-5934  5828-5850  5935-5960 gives 0.0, 19.9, 20.4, 20.5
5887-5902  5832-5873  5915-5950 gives 2.5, 20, 17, 20.7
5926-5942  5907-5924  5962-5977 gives -0.8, 19.5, 20.7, 20.3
